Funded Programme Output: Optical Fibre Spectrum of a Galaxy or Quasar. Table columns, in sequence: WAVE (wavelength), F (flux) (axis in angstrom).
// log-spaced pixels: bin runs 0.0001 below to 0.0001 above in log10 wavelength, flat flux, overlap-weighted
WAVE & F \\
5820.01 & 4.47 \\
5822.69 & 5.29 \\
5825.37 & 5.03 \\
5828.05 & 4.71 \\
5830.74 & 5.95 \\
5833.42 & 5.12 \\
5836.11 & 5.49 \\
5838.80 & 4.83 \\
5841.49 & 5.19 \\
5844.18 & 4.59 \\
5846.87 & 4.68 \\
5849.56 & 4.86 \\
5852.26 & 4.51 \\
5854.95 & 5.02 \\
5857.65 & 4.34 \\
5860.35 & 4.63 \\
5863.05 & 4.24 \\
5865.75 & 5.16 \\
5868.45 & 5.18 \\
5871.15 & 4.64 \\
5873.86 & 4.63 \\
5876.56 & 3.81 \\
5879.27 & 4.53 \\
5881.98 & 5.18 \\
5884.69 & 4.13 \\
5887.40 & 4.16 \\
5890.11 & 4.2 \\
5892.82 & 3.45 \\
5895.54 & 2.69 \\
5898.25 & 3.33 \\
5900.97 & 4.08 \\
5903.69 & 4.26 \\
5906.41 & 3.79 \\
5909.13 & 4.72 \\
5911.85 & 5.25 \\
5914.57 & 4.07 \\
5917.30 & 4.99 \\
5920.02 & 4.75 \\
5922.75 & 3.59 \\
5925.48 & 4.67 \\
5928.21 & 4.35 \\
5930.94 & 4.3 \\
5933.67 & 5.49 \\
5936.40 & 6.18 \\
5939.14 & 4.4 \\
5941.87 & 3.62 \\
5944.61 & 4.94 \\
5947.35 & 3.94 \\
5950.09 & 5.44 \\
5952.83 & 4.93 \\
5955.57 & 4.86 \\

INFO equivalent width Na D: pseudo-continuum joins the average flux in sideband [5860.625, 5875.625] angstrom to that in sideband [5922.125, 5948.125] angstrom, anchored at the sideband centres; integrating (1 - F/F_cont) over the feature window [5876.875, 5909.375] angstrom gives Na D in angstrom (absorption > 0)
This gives 4.6 angstrom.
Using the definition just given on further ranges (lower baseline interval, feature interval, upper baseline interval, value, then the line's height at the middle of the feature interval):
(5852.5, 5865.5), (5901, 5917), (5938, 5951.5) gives 0.3 angstrom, 4.53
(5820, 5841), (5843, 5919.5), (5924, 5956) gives 8.8 angstrom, 4.97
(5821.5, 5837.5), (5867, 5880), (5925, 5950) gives 1.2 angstrom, 5.03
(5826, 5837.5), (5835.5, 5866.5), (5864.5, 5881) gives 1.4 angstrom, 5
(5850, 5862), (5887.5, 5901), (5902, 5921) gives 3.0 angstrom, 4.57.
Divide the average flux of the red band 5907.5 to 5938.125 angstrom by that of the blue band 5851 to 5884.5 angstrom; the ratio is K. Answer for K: 1.02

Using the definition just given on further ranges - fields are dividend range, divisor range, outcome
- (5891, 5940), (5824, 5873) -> 0.89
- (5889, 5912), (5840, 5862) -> 0.83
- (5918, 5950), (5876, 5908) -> 1.16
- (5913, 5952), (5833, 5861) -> 0.96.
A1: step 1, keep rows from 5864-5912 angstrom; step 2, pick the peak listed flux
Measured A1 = 5.25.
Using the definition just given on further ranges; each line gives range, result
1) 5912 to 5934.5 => 5.49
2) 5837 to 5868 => 5.19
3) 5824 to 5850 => 5.95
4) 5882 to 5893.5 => 4.2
